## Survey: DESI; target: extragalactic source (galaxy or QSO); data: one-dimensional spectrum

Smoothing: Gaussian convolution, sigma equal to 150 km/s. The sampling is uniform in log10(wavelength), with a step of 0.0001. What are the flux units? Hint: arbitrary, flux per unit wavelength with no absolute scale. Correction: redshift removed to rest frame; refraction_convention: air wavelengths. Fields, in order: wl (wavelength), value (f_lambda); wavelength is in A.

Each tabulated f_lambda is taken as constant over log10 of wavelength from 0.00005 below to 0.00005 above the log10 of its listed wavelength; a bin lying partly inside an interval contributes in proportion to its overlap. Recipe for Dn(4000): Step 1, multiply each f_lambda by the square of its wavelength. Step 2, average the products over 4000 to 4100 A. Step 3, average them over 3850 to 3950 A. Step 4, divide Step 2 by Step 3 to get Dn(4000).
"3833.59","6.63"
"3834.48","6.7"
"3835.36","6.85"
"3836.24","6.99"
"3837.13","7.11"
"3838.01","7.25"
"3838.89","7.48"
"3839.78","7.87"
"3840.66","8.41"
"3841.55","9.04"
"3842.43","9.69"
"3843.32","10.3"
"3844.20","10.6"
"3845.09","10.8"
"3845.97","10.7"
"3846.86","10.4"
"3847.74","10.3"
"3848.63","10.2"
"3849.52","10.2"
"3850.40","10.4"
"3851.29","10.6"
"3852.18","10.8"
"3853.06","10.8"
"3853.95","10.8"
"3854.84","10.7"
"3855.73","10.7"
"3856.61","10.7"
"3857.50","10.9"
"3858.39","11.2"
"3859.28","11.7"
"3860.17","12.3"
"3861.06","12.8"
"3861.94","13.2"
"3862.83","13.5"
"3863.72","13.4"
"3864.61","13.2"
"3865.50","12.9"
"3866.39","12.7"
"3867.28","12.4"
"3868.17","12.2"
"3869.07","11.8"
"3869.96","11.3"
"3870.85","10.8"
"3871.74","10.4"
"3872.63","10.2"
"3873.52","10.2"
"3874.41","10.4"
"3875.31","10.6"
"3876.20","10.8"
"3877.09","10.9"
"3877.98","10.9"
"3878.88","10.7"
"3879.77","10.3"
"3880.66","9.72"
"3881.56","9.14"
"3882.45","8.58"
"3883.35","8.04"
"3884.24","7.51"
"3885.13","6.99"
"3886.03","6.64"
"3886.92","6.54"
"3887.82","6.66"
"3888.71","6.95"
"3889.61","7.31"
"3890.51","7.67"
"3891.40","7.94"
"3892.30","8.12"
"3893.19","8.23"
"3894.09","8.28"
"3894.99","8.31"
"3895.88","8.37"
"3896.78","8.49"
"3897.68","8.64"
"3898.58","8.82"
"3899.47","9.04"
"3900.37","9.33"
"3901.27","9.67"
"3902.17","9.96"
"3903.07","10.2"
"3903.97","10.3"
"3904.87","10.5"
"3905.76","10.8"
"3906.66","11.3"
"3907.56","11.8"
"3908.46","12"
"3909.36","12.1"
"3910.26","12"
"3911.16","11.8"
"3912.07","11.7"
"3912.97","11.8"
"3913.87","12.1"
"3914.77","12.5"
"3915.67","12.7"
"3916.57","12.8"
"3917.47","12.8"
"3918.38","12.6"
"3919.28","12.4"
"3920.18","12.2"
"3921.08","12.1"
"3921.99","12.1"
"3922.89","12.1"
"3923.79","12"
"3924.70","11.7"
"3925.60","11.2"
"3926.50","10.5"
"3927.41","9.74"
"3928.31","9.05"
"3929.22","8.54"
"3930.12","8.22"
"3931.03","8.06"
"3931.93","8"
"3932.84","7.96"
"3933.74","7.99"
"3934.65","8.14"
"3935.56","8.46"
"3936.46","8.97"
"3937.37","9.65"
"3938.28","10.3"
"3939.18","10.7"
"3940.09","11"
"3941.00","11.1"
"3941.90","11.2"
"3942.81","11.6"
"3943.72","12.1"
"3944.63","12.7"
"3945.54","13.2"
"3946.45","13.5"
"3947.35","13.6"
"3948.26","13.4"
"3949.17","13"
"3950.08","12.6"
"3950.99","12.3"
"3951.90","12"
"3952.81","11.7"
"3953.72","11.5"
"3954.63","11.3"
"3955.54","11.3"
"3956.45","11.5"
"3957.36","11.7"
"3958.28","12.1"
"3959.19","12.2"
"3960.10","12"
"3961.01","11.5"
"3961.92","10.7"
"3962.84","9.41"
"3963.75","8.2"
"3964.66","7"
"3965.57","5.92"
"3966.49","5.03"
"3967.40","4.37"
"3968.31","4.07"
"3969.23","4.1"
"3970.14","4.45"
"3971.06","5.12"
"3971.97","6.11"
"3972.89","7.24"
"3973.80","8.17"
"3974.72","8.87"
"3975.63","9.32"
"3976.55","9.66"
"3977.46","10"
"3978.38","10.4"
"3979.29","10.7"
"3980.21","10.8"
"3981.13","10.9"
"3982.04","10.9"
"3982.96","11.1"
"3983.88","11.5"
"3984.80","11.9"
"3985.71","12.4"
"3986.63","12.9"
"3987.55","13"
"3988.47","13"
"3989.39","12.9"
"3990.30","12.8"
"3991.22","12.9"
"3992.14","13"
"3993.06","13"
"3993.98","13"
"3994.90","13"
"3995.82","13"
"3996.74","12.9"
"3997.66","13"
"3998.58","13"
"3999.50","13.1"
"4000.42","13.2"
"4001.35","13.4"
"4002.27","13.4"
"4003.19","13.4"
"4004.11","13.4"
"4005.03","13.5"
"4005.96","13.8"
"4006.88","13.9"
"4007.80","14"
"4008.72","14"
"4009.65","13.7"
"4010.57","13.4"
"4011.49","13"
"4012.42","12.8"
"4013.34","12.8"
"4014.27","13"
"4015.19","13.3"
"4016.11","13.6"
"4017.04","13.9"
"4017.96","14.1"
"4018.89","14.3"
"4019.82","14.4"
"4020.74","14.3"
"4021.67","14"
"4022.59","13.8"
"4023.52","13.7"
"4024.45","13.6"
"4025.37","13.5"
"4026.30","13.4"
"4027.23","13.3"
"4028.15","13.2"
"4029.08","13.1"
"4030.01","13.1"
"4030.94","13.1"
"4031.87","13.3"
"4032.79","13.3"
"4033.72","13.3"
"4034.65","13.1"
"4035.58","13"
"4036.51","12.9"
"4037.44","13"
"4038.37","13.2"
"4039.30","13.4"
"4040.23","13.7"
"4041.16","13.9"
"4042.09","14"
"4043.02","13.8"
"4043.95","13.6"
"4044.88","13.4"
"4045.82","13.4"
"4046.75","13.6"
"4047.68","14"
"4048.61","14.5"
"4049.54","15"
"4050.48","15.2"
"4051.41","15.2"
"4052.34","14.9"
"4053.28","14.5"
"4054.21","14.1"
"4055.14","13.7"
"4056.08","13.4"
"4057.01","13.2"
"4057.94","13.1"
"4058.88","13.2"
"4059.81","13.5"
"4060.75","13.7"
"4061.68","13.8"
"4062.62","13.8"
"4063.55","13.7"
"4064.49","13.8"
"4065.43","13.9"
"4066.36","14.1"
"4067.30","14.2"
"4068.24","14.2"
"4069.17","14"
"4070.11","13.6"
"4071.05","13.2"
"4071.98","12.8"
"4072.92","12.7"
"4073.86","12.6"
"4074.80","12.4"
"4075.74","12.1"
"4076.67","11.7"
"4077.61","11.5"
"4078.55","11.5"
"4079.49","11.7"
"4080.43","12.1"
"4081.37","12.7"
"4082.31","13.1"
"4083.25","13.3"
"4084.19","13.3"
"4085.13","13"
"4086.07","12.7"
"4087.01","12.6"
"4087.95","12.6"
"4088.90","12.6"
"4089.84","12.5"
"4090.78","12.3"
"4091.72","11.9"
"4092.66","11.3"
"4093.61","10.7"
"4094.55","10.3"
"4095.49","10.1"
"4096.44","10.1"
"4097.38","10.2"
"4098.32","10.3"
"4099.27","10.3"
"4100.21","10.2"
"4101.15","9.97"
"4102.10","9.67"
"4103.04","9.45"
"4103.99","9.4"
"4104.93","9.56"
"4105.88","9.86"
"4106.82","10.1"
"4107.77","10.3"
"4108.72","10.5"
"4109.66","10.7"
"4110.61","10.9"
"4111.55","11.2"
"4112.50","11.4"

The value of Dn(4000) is 1.34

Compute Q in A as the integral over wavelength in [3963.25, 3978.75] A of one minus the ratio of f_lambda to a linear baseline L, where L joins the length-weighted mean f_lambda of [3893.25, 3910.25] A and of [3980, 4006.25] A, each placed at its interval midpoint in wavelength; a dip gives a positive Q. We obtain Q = 6.6 A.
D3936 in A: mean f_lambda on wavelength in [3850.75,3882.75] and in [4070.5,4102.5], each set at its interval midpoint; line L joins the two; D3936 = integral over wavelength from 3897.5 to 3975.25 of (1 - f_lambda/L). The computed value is 7.5 A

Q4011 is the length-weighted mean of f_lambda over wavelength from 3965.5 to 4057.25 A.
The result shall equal 12.4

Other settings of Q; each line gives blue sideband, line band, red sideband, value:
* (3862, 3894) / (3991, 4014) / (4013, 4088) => -1.5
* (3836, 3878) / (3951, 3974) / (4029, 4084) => 6.3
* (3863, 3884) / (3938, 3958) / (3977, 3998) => -0.5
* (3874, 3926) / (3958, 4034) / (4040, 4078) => 3.7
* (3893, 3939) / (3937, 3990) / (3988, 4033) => 6.6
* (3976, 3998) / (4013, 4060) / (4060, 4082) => -3.9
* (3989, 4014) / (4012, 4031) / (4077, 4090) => -0.7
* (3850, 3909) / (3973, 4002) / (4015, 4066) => 1.7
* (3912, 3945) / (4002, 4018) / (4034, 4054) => -0.7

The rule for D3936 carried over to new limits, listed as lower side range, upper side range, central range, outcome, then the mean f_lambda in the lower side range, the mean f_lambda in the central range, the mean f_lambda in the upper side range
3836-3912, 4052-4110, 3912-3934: -0.80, 10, 10.9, 12.2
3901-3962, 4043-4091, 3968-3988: 4.47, 11.2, 9.29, 13.3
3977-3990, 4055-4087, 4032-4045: -0.89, 11.6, 13.4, 13.1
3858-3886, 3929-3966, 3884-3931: 3.21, 10.9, 10.1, 10.7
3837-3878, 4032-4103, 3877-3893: 3.99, 10.8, 8.31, 12.8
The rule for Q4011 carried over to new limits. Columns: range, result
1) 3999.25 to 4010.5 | 13.6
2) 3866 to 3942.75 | 10.1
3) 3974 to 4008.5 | 12.3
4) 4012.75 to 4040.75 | 13.5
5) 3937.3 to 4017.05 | 11.4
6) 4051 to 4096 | 12.9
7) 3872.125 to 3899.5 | 8.74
